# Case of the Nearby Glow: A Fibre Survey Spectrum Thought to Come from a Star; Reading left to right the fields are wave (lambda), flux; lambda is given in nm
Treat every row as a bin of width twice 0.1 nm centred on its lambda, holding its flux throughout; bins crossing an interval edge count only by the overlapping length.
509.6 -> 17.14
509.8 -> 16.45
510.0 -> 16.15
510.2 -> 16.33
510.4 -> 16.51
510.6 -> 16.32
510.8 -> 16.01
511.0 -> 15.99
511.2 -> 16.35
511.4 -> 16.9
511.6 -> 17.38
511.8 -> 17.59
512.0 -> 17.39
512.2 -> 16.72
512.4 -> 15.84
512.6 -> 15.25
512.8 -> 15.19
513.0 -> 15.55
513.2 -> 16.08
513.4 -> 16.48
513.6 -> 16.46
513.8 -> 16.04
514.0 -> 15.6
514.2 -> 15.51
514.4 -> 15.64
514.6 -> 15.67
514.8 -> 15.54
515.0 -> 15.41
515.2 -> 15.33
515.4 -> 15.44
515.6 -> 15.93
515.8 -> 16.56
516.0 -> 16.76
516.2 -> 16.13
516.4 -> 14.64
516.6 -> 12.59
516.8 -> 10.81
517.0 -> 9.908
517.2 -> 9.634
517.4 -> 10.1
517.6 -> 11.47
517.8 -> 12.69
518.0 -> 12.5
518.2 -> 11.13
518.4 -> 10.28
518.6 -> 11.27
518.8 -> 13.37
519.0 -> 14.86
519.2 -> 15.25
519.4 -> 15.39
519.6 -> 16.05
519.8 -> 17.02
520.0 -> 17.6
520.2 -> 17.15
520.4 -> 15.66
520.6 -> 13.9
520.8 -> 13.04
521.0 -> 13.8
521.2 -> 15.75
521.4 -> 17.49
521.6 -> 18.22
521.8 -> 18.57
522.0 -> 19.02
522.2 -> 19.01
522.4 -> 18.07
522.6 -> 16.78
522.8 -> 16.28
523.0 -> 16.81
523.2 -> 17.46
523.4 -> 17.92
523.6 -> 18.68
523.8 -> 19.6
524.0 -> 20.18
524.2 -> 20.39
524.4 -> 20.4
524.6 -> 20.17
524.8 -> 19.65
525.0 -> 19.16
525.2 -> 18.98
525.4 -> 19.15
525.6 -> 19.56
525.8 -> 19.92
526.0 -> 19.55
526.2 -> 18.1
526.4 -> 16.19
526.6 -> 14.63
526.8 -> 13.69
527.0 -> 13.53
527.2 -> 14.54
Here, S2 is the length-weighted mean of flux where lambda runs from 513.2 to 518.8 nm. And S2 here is 13.9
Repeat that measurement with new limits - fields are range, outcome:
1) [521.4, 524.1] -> 18.2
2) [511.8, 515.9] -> 15.9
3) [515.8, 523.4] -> 14.8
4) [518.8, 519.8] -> 15.3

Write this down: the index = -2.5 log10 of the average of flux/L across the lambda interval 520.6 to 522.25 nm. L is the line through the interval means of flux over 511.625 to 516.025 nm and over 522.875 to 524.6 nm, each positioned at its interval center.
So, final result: 0.10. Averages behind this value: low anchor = 16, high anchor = 19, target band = 16.6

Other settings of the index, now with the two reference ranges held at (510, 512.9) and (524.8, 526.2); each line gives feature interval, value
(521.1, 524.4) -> 0.03 mag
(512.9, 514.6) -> 0.06 mag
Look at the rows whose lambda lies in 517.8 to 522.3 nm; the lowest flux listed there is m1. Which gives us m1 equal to 10.28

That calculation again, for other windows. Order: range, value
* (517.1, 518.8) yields 9.634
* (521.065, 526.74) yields 14.63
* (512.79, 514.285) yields 15.19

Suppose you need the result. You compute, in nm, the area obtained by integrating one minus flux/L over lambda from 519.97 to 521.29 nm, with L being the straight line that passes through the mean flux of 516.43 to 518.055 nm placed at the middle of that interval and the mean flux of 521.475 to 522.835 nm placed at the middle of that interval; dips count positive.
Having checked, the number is 0.06 nm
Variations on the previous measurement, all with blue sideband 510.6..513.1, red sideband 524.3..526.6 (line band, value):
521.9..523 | 0.039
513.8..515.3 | 0.116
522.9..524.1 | 0.010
